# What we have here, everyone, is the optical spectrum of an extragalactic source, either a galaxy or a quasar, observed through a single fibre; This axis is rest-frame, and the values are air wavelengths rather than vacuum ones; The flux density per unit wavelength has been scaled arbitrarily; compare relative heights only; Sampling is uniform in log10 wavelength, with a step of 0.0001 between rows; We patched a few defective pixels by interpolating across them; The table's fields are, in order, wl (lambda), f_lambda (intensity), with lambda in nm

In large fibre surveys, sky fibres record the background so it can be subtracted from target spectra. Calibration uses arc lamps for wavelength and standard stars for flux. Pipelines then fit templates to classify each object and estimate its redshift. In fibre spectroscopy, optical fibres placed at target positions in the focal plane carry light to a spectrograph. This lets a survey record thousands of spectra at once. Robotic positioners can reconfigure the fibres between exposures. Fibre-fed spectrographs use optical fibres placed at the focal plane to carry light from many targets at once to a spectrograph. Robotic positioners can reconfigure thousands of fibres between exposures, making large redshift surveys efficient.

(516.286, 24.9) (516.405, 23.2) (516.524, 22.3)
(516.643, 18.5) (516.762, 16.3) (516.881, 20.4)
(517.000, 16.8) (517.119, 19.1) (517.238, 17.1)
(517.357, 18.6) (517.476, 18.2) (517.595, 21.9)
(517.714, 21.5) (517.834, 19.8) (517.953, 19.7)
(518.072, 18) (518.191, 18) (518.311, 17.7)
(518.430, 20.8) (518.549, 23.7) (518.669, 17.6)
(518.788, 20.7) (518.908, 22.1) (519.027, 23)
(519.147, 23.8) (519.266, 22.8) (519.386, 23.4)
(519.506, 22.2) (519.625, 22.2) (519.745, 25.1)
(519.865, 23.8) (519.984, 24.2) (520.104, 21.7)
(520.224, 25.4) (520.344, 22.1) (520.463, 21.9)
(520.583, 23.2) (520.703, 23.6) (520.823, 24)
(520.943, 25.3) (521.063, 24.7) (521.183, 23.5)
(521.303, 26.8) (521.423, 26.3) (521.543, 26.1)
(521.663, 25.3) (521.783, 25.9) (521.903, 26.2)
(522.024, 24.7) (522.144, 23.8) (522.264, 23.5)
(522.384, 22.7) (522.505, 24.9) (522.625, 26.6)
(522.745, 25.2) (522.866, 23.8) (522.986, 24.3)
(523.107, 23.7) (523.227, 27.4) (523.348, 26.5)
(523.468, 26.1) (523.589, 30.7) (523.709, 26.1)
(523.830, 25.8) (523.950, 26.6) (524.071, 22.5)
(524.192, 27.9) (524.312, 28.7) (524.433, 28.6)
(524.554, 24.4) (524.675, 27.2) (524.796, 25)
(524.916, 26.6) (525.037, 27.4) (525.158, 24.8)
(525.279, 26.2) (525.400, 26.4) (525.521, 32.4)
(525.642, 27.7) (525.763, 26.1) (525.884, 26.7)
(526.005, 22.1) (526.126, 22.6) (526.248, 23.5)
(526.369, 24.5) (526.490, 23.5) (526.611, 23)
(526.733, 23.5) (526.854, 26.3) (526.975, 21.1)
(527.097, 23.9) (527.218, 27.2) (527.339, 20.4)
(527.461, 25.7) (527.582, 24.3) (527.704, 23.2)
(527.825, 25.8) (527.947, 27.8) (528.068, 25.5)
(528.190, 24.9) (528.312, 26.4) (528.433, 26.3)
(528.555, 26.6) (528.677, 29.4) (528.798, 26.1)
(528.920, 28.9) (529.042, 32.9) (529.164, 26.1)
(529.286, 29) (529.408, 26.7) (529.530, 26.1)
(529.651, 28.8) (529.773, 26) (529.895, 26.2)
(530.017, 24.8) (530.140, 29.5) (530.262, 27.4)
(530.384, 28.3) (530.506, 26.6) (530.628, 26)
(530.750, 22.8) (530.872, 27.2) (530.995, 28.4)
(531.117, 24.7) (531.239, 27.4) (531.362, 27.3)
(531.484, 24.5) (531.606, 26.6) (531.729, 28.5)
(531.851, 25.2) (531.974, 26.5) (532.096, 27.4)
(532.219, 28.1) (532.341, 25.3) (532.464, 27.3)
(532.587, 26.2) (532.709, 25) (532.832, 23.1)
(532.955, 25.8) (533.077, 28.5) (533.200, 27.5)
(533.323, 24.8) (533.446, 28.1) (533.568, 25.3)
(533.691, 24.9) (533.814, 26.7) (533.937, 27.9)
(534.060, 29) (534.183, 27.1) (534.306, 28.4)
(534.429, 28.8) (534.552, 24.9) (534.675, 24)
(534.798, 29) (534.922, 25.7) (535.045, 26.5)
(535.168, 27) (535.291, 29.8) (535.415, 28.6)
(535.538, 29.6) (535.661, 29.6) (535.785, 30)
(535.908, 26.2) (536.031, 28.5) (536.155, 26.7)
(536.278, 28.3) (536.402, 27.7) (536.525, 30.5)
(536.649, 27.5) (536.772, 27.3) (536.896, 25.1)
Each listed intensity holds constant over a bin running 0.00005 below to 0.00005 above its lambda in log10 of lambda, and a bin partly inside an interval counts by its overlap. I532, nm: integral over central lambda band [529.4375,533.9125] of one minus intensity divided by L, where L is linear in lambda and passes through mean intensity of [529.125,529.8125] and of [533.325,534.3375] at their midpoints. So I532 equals 0.10 nm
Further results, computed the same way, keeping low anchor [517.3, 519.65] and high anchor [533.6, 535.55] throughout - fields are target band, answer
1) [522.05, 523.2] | -0.10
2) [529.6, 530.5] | -0.06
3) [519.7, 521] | -0.13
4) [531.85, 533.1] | 0.01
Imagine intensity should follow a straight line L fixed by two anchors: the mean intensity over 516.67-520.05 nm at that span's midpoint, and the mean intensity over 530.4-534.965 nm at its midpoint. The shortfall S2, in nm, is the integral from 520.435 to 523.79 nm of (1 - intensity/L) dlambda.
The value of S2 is -0.45 nm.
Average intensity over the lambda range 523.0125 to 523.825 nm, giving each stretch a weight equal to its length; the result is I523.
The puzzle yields 26.6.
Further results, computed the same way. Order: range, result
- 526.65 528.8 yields 25.2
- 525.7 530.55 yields 25.8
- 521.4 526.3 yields 25.8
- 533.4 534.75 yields 26.9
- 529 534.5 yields 26.8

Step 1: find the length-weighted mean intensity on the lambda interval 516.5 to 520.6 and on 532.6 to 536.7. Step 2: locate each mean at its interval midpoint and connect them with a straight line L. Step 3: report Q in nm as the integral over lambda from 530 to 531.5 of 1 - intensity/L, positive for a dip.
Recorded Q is -0.052 nm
